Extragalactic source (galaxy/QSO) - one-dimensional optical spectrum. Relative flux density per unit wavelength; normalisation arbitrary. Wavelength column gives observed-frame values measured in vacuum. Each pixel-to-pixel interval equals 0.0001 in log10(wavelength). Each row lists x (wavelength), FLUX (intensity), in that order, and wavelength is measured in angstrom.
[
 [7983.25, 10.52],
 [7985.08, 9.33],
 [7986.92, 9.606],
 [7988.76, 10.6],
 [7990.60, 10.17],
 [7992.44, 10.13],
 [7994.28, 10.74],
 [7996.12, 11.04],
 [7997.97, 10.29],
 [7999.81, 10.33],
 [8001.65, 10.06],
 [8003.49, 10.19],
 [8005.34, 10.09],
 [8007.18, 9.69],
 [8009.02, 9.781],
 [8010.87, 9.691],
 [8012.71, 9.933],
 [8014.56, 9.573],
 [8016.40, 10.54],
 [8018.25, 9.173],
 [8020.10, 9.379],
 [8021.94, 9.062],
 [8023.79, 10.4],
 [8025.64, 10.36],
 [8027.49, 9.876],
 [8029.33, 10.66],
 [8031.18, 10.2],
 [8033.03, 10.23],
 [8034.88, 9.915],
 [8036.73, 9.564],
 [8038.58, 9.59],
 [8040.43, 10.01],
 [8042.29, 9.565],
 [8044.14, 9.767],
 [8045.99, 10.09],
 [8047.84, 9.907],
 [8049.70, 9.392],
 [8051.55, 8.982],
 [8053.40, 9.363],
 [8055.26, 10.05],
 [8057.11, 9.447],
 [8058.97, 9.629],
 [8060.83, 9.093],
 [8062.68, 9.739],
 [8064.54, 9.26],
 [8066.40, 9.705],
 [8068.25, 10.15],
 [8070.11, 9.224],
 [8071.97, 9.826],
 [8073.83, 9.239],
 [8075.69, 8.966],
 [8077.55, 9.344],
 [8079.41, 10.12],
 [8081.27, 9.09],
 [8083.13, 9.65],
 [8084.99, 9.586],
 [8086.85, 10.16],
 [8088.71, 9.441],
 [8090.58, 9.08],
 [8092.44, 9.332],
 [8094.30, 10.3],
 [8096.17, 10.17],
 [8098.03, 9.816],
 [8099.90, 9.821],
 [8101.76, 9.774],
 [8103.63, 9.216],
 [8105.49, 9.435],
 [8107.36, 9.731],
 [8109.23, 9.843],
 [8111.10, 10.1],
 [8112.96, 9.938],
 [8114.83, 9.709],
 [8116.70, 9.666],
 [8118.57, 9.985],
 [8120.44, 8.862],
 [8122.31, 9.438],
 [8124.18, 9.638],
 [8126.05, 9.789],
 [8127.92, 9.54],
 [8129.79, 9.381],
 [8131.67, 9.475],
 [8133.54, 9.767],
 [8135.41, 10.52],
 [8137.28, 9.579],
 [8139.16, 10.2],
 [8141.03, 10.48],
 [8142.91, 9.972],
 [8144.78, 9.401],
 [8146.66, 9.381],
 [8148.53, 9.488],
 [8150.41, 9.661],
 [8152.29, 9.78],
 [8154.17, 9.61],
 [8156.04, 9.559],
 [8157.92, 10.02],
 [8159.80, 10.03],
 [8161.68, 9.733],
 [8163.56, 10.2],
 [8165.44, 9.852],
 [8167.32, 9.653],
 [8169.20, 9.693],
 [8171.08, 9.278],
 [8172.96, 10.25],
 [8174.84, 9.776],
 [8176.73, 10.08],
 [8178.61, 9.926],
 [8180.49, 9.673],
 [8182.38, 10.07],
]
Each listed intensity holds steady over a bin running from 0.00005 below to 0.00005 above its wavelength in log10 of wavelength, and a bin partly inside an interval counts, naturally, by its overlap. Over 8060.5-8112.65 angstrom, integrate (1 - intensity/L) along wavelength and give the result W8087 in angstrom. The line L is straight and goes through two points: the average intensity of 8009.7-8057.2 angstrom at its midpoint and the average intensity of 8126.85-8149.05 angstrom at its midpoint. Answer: 0.9 angstrom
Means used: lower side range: 9.8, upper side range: 9.77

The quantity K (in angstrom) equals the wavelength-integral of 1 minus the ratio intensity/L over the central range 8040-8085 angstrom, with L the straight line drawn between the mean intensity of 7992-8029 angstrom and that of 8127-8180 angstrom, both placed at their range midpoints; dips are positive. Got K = 1.72 angstrom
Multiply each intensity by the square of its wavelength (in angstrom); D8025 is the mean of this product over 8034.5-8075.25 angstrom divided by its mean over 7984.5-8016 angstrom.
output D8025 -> 1.0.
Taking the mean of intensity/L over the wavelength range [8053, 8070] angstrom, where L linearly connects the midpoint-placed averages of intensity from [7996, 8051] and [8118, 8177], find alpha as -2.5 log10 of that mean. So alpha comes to 0.03 mag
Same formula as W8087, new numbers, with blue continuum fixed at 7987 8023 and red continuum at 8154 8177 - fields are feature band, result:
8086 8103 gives 0.3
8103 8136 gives 0.7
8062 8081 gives 0.8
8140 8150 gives 0.1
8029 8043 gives 0.0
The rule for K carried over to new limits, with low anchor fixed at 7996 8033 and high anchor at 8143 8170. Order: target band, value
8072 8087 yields 0.6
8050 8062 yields 0.6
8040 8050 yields 0.1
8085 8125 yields 0.6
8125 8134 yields 0.2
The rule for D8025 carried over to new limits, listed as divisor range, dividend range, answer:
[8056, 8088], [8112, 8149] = 1.03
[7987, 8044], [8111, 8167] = 1.00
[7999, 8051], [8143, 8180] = 1.02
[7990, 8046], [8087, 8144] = 1.00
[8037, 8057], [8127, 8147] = 1.04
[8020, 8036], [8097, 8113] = 0.99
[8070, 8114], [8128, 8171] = 1.03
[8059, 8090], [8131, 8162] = 1.05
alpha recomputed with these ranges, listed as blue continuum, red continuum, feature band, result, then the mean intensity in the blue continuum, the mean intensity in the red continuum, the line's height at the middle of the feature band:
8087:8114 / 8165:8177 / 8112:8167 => 0.00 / 9.73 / 9.78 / 9.76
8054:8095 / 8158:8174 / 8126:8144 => -0.01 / 9.56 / 9.85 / 9.75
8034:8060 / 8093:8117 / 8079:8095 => 0.02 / 9.66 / 9.81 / 9.76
